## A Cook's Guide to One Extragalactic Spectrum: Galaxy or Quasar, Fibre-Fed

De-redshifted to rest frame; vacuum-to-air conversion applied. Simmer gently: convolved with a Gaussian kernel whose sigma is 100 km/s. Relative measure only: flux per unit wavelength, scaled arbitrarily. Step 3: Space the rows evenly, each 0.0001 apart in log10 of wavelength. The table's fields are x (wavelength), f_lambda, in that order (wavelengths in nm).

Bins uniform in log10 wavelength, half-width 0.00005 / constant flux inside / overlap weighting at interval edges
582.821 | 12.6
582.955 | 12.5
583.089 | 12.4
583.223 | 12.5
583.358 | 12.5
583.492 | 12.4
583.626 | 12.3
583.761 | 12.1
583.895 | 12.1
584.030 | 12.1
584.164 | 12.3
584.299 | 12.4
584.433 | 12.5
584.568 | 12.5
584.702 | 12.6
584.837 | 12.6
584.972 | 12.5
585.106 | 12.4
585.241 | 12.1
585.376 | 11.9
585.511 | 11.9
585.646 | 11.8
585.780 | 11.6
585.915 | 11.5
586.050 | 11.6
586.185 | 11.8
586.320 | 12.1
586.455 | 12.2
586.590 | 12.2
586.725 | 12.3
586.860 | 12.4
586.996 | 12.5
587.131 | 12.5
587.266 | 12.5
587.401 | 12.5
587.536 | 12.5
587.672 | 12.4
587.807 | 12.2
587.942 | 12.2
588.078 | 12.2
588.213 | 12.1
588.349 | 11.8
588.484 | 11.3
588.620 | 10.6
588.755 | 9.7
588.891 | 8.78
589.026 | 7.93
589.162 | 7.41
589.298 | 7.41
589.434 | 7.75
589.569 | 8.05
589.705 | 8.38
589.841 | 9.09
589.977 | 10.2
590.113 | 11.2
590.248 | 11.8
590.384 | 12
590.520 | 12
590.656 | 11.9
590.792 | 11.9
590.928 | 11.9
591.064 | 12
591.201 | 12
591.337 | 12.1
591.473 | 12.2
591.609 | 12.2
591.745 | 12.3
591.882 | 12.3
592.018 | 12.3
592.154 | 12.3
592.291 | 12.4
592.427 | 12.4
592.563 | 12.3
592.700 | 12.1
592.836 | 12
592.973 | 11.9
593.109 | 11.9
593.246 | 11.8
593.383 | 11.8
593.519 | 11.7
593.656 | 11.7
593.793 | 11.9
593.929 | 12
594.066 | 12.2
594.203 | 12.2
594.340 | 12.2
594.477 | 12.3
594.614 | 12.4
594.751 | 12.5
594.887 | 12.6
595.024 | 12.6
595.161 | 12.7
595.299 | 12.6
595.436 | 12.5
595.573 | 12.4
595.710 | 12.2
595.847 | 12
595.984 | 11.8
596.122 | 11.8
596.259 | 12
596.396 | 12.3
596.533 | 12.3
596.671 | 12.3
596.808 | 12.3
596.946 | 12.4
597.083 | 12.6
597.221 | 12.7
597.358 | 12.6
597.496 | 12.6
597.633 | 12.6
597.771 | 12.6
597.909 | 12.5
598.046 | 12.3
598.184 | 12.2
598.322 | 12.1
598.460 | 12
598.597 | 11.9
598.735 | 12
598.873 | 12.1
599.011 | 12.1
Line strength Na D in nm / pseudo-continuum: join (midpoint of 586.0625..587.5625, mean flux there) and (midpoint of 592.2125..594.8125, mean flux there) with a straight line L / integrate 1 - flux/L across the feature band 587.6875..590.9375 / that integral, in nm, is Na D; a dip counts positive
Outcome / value 0.48 nm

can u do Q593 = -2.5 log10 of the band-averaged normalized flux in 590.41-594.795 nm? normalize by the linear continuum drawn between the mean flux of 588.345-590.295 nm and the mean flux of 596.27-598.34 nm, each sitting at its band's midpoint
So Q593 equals -0.15 mag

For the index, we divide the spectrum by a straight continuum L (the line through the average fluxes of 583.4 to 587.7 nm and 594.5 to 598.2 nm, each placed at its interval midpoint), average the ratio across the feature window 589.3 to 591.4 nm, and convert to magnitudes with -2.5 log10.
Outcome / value 0.15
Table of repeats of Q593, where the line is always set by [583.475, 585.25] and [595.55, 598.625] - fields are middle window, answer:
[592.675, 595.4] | 0.01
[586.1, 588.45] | 0.01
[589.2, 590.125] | 0.38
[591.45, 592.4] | 0.00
